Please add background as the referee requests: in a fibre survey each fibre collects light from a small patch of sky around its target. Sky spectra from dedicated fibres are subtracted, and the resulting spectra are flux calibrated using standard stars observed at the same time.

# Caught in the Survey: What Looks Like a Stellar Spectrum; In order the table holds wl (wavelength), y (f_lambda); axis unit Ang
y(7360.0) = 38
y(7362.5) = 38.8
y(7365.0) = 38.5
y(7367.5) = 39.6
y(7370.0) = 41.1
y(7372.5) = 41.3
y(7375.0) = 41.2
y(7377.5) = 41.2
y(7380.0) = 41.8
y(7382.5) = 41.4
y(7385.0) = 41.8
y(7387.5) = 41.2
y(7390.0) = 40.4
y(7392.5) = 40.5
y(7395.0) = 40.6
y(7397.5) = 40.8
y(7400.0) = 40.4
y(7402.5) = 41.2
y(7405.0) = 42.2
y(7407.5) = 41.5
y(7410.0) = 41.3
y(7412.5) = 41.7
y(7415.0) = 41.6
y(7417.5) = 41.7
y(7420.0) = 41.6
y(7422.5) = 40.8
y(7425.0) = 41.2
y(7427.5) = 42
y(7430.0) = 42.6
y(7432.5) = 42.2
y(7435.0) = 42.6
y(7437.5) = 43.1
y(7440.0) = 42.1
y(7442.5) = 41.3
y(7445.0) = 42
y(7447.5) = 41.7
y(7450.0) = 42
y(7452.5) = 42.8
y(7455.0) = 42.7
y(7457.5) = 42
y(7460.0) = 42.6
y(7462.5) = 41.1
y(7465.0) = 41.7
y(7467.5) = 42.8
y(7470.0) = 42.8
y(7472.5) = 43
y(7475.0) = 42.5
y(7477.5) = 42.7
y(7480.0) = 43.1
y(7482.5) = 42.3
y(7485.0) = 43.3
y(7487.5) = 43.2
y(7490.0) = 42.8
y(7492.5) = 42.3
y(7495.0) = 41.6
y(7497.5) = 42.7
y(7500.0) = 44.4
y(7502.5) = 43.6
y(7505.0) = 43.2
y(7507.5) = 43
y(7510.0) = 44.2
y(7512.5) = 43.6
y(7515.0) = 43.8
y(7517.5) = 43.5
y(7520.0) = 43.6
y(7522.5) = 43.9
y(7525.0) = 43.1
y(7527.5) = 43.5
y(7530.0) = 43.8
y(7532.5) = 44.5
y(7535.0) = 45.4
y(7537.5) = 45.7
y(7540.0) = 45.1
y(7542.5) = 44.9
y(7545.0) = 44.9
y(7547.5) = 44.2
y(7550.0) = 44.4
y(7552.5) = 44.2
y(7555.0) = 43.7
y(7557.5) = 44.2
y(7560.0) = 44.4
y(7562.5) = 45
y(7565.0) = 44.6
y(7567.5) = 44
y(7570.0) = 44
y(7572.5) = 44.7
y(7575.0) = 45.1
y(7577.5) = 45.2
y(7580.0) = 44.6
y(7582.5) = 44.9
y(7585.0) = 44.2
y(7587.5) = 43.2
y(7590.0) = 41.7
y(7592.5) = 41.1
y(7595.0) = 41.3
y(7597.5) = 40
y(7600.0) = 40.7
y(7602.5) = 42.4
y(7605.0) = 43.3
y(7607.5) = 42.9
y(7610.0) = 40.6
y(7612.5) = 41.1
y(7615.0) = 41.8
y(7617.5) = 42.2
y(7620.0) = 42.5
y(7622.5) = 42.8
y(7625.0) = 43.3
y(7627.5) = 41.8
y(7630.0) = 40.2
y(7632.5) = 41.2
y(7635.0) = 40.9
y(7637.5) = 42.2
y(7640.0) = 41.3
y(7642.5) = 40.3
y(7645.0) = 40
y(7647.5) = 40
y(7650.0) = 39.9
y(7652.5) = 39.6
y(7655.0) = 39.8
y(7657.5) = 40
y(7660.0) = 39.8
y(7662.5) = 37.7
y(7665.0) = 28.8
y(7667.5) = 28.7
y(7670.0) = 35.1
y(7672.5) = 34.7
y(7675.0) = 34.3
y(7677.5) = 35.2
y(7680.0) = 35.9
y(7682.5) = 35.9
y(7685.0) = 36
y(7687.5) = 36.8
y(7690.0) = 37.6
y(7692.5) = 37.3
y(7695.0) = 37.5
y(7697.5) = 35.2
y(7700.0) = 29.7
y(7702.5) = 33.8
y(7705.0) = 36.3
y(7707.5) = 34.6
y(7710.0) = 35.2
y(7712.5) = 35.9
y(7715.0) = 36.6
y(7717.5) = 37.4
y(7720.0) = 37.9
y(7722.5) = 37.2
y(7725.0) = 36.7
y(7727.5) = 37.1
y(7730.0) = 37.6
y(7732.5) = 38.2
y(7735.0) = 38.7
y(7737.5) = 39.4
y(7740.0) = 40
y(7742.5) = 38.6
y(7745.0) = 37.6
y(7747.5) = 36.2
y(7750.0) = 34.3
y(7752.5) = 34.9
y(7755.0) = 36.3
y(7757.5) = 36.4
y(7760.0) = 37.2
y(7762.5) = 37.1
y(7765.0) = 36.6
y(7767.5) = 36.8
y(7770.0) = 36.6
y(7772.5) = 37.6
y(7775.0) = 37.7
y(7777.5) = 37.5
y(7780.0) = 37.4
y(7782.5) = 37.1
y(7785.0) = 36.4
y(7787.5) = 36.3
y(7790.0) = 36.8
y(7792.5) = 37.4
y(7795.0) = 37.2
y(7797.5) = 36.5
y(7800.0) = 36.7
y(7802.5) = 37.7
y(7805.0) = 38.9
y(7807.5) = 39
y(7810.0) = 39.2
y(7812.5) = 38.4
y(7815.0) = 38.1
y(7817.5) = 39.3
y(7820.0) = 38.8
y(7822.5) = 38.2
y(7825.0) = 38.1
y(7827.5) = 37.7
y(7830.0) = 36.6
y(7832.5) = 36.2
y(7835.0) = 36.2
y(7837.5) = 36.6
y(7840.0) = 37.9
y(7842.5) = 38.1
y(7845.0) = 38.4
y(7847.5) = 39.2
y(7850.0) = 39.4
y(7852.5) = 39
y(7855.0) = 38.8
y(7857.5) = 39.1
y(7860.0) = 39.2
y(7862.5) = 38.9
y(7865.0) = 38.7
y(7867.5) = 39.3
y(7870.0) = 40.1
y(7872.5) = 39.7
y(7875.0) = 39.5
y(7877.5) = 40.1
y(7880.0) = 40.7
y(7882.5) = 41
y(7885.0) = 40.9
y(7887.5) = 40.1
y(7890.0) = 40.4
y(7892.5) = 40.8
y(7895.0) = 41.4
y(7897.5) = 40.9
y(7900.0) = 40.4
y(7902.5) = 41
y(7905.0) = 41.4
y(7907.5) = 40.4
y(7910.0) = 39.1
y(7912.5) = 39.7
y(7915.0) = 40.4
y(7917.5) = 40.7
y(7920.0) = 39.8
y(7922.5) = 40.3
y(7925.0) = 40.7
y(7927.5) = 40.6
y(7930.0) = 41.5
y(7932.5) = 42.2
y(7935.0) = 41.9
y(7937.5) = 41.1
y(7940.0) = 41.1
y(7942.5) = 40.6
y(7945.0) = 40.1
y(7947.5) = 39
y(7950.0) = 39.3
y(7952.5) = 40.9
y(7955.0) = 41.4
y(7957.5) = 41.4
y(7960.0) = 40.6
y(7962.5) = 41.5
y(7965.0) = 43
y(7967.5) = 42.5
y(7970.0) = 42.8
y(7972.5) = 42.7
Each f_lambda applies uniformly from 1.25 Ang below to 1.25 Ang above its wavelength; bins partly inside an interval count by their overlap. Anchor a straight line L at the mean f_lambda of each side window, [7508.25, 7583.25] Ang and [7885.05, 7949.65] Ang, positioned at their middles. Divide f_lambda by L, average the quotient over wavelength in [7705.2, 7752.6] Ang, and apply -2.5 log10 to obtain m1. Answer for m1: 0.15 mag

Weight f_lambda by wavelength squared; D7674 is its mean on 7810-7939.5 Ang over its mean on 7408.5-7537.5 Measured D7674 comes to 1.03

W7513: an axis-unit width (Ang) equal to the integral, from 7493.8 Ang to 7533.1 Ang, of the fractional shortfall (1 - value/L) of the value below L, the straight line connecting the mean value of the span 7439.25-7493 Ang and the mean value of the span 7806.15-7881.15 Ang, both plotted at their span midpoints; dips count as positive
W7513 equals -1.5 Ang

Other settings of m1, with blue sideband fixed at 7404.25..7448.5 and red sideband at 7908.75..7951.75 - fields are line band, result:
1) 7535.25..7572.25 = -0.08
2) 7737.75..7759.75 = 0.11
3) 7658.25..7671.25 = 0.20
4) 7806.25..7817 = 0.06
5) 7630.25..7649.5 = 0.01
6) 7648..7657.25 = 0.04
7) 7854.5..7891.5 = 0.02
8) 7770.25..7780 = 0.10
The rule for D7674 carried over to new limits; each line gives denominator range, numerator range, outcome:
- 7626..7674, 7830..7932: 1.09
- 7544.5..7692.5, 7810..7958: 1.04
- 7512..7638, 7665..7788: 0.87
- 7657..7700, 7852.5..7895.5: 1.18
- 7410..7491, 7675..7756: 0.93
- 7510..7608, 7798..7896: 0.96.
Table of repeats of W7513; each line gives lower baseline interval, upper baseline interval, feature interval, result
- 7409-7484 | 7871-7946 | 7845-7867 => 1.0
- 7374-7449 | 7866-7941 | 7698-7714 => 2.6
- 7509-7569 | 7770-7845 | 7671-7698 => 3.0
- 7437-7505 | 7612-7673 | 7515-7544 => -1.9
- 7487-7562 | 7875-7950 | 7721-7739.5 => 1.8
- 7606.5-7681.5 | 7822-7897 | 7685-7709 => 2.2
